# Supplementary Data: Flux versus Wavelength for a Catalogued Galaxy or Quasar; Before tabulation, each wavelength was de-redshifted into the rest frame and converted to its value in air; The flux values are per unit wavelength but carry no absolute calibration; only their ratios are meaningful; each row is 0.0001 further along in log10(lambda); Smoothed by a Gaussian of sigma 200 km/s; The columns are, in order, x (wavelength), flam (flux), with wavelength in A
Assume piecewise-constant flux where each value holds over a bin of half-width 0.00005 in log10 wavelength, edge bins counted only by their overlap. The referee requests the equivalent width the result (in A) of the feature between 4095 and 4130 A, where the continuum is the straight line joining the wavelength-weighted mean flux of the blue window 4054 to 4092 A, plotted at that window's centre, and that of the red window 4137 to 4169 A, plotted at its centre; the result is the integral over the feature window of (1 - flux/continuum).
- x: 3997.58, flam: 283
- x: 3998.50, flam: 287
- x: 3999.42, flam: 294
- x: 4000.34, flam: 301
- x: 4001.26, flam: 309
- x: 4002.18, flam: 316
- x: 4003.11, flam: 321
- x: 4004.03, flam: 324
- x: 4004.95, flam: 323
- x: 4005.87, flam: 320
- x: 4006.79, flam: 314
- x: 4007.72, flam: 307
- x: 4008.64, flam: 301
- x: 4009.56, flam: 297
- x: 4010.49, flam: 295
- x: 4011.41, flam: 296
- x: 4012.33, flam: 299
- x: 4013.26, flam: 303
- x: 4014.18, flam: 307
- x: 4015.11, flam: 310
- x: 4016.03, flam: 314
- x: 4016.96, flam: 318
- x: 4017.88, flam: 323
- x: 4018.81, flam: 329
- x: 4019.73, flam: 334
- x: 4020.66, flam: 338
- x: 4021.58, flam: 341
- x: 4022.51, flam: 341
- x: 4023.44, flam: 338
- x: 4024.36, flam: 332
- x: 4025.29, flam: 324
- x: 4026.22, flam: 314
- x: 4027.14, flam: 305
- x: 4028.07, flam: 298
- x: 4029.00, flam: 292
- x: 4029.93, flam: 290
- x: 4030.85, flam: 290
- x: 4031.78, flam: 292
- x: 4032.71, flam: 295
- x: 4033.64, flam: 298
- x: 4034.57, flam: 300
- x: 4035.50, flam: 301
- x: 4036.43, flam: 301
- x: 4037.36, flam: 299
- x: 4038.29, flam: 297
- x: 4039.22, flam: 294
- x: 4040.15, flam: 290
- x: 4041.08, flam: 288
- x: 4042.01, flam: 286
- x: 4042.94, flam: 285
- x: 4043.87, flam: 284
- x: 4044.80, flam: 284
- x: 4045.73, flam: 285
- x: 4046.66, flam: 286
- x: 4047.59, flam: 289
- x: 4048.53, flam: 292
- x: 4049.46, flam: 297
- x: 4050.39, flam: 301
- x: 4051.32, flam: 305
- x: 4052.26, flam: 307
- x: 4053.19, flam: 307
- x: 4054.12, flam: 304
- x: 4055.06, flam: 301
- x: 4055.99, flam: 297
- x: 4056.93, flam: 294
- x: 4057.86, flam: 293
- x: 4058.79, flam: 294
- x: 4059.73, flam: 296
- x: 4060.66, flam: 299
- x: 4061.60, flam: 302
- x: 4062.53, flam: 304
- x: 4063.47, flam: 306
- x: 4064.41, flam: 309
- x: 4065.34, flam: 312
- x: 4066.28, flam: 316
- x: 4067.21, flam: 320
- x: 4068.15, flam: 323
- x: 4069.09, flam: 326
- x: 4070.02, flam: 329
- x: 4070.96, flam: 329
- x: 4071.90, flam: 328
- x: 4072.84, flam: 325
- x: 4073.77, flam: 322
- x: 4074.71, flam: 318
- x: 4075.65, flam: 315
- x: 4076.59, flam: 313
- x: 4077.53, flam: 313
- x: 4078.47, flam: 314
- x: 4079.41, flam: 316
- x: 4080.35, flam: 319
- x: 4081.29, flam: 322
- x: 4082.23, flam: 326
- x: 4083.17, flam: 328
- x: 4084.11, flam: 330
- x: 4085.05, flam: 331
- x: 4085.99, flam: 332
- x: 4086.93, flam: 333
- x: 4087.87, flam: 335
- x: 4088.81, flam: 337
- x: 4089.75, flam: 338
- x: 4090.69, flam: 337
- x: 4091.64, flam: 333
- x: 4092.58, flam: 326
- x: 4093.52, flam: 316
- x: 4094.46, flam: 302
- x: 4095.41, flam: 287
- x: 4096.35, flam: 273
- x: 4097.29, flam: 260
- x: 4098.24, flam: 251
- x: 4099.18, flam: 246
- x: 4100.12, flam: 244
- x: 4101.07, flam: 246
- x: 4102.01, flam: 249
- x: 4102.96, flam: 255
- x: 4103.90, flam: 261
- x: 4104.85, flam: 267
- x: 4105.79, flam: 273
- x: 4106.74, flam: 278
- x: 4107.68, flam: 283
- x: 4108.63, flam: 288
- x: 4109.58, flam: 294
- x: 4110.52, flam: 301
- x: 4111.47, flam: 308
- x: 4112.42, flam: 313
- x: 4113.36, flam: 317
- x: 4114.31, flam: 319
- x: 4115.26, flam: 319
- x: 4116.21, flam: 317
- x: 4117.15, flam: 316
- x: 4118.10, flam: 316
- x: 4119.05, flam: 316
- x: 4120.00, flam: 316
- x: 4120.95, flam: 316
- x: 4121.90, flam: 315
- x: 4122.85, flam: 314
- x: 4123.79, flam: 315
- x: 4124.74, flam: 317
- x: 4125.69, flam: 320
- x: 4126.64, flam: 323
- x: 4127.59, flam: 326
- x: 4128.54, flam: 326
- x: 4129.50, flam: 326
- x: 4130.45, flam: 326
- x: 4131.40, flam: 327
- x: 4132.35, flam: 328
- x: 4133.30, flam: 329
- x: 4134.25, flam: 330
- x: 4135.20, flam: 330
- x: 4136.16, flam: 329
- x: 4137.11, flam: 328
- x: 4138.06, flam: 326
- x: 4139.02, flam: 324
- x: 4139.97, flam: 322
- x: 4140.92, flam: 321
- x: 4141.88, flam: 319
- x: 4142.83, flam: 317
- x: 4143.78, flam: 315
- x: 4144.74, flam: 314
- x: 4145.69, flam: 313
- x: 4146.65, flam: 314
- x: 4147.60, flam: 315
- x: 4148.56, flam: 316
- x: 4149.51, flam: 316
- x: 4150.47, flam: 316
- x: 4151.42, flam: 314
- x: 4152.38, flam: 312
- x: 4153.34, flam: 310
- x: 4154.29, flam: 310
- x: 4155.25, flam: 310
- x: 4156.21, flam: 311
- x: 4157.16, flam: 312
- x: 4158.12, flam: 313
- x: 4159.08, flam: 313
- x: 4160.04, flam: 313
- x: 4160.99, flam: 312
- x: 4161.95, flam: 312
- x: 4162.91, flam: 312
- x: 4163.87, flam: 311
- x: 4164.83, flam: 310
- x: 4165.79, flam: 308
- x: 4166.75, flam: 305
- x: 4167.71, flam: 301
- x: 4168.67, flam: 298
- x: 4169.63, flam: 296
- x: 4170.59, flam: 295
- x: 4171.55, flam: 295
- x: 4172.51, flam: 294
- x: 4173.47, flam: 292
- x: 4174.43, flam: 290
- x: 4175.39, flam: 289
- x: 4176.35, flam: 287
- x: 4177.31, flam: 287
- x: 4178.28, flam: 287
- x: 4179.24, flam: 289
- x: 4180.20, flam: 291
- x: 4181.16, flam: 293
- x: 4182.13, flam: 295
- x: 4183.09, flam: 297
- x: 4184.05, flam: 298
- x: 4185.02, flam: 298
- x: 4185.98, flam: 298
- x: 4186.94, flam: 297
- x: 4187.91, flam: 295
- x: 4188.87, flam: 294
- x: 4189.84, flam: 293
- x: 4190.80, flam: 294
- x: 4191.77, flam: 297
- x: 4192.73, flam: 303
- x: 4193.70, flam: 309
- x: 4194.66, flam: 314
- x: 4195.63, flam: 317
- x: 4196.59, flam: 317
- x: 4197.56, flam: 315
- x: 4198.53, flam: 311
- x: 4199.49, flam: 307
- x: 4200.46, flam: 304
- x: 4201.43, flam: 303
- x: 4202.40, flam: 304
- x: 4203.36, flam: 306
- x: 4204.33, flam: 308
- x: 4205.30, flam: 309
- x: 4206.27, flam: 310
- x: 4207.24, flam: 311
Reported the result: 2.3 A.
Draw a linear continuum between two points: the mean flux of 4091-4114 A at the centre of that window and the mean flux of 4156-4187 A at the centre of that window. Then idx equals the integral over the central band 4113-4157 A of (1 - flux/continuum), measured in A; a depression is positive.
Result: -4.3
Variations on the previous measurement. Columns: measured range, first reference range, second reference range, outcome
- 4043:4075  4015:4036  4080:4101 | 0.59 A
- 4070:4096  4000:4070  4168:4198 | -1.71 A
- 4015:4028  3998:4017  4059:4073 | -0.70 A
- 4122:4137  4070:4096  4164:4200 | -0.61 A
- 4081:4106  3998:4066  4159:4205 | 0.44 A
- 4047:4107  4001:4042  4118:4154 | 1.98 A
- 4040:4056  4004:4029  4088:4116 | 0.68 A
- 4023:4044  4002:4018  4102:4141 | 0.70 A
